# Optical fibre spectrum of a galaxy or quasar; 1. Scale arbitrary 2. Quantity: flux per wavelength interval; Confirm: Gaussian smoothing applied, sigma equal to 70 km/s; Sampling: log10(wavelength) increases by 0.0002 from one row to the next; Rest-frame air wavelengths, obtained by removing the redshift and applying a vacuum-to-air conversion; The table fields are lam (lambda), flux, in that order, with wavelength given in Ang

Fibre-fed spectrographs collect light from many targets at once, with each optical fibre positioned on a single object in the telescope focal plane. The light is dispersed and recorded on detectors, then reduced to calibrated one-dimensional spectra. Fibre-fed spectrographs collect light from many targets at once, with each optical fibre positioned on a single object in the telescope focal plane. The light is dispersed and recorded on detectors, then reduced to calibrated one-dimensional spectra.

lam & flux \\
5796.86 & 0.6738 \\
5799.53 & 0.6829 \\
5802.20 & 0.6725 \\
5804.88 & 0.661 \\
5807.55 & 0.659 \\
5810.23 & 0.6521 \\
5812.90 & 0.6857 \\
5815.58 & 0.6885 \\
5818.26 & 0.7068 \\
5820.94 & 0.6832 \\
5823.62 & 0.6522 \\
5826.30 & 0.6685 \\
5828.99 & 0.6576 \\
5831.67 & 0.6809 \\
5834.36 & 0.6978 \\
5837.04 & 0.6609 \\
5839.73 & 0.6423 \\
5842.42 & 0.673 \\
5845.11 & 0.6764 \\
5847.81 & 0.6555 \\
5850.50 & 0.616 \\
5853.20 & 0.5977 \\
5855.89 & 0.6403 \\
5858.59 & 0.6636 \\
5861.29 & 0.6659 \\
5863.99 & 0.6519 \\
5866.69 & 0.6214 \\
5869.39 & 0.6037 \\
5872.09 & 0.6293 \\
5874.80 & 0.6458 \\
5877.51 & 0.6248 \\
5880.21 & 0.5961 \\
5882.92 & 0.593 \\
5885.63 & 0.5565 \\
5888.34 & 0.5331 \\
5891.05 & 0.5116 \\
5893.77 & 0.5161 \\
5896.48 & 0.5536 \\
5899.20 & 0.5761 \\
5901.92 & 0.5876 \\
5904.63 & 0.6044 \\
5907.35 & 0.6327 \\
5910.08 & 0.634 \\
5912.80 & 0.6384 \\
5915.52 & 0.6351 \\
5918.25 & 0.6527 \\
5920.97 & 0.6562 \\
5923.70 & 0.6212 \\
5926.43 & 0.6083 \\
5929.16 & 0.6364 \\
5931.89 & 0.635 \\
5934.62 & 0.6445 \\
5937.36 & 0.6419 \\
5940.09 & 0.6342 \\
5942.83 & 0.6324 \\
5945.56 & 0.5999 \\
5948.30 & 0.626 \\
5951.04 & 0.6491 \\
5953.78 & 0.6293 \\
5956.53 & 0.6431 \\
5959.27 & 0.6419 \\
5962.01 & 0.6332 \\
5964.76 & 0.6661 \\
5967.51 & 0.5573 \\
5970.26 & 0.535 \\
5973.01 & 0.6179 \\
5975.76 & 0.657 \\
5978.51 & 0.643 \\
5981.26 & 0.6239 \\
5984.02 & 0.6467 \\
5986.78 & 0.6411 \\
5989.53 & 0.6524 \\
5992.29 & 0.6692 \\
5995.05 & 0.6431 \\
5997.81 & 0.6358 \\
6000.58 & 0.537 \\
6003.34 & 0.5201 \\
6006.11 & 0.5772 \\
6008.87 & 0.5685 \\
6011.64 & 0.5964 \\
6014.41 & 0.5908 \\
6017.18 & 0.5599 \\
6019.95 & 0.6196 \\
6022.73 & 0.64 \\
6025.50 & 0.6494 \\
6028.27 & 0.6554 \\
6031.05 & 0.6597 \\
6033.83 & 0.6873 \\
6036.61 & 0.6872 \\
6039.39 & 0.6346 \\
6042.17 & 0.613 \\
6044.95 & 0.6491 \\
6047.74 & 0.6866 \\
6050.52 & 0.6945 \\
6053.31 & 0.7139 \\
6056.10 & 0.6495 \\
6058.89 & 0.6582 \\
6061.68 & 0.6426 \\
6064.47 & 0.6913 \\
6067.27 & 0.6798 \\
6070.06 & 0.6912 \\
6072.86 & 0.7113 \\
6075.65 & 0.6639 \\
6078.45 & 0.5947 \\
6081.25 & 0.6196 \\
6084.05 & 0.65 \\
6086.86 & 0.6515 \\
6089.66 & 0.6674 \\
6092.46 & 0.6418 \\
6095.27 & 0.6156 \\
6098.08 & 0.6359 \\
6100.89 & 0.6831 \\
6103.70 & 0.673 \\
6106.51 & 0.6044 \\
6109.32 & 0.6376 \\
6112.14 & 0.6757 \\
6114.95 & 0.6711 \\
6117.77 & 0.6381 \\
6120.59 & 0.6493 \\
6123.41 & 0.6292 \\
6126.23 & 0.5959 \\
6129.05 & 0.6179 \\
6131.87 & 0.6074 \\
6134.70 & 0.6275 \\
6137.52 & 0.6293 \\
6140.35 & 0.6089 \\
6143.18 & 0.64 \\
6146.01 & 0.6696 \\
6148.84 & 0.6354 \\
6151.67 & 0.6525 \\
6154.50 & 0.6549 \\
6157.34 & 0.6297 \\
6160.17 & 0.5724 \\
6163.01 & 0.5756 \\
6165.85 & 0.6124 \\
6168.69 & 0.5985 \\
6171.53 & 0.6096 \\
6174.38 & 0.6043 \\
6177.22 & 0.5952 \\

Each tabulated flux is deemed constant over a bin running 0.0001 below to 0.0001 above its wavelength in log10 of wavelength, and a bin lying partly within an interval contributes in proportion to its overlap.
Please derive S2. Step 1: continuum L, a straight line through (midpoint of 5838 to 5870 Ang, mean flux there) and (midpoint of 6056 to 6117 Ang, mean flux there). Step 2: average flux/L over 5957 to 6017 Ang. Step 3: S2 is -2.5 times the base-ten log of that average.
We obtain 0.066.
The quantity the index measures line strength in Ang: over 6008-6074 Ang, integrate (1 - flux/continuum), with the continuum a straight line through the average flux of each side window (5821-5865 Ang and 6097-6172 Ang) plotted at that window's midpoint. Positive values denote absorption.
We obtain -1.3 Ang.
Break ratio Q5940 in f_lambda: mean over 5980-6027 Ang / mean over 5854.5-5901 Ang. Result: 1.02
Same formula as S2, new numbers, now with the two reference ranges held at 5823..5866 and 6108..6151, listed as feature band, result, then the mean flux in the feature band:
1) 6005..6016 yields 0.11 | 0.583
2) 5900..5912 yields 0.06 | 0.614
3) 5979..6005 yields 0.05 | 0.619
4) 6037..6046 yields 0.01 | 0.638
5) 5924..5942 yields 0.03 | 0.633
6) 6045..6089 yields -0.04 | 0.666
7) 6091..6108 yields -0.01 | 0.642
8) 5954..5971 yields 0.05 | 0.617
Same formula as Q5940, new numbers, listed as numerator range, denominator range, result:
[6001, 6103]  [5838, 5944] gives 1.04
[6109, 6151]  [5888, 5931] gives 1.06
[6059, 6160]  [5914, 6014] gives 1.04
